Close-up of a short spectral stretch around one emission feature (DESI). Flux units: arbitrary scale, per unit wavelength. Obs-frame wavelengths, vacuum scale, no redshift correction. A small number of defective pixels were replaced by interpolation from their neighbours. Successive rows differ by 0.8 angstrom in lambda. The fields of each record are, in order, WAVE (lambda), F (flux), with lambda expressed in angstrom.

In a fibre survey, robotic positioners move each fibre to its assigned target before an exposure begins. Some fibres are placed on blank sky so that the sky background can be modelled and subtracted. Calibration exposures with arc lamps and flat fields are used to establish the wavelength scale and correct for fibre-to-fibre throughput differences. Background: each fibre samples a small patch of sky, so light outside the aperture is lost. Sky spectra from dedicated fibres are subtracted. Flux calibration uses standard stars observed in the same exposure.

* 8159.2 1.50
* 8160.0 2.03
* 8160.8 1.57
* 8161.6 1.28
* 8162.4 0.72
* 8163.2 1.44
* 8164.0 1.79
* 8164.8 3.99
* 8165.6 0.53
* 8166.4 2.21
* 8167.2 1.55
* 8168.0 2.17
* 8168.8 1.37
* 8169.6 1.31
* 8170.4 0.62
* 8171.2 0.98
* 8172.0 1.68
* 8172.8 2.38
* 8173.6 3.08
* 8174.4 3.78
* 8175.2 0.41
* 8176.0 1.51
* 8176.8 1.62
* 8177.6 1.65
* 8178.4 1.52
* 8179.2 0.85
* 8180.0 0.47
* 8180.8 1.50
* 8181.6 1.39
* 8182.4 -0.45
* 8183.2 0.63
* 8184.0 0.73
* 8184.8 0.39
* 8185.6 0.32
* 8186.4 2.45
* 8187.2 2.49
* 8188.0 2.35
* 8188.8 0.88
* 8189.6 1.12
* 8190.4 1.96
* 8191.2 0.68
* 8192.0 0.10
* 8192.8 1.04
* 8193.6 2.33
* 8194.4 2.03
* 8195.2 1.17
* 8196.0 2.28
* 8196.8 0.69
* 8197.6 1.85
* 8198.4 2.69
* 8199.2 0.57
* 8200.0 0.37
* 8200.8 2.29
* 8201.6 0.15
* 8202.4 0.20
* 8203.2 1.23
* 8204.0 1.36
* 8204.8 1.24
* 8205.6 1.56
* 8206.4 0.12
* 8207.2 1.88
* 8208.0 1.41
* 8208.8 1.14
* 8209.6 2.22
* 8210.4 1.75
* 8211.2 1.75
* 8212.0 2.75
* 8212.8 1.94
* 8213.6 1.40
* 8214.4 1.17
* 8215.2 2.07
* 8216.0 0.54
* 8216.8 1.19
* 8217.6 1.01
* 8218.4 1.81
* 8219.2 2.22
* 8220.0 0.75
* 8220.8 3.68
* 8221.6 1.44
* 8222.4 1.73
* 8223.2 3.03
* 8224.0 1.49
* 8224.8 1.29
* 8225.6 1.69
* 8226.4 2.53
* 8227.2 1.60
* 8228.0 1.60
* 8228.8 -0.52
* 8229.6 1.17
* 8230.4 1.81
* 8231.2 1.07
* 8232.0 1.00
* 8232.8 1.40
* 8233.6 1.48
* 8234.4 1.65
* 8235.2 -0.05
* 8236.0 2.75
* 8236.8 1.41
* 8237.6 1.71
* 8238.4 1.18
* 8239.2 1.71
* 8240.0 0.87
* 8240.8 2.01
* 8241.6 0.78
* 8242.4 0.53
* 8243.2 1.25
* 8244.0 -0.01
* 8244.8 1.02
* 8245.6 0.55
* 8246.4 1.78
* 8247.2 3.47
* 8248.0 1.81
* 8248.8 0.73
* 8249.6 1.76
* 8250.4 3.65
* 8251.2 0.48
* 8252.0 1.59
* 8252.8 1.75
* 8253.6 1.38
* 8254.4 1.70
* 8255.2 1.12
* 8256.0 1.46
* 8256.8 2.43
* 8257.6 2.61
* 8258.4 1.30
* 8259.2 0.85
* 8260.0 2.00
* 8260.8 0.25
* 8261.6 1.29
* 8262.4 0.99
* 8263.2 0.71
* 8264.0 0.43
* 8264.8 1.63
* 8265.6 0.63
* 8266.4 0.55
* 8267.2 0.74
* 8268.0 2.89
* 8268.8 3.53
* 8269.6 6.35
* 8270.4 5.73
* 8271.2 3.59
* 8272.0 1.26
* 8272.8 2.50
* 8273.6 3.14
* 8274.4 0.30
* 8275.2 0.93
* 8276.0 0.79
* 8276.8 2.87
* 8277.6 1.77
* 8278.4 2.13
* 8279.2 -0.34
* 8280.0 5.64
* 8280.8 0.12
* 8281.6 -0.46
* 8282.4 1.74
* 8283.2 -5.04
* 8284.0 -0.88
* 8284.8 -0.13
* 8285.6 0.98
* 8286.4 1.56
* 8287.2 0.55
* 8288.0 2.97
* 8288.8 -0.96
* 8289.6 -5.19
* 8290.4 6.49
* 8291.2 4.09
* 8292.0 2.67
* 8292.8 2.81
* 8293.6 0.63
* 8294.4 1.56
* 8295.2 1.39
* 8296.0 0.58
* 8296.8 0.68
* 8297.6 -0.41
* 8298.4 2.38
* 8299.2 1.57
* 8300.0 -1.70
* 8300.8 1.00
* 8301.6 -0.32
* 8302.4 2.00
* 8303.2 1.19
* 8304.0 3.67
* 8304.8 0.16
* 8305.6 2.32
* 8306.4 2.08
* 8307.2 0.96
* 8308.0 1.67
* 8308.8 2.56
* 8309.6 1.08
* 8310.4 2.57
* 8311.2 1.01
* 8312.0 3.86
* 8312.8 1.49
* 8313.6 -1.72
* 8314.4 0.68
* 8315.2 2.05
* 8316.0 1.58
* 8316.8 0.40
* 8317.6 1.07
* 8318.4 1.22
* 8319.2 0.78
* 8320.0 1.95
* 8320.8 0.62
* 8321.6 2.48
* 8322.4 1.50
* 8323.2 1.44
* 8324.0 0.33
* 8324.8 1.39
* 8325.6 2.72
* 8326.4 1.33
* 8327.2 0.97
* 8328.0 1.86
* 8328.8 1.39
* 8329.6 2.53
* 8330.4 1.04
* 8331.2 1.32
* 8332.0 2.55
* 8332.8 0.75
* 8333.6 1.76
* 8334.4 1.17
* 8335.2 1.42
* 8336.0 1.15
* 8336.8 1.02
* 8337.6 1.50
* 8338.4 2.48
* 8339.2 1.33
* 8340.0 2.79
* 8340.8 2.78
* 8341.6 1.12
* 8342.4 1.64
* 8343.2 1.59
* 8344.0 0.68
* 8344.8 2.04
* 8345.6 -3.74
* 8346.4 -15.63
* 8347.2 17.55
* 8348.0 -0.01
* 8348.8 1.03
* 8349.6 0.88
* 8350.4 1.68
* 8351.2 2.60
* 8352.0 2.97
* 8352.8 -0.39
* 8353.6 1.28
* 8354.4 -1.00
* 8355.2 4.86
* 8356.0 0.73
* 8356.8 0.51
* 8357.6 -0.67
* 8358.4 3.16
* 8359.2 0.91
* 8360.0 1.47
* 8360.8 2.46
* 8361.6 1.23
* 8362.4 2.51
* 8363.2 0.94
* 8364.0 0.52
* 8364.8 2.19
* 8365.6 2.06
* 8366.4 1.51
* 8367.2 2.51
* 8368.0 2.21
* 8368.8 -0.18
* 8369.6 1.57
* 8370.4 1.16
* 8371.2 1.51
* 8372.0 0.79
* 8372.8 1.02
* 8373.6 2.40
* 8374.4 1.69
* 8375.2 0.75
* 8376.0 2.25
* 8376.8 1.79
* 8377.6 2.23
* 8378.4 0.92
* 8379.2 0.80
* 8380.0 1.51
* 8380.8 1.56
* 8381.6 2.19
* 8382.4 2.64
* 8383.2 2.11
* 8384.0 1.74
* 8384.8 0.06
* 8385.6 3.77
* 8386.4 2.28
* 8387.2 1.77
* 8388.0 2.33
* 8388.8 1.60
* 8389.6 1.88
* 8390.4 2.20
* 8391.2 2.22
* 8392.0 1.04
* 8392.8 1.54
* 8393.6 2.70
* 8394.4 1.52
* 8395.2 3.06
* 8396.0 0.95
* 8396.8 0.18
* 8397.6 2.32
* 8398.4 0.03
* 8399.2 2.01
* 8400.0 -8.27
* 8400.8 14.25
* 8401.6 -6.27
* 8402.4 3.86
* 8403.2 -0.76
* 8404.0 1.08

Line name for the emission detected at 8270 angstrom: H-gamma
